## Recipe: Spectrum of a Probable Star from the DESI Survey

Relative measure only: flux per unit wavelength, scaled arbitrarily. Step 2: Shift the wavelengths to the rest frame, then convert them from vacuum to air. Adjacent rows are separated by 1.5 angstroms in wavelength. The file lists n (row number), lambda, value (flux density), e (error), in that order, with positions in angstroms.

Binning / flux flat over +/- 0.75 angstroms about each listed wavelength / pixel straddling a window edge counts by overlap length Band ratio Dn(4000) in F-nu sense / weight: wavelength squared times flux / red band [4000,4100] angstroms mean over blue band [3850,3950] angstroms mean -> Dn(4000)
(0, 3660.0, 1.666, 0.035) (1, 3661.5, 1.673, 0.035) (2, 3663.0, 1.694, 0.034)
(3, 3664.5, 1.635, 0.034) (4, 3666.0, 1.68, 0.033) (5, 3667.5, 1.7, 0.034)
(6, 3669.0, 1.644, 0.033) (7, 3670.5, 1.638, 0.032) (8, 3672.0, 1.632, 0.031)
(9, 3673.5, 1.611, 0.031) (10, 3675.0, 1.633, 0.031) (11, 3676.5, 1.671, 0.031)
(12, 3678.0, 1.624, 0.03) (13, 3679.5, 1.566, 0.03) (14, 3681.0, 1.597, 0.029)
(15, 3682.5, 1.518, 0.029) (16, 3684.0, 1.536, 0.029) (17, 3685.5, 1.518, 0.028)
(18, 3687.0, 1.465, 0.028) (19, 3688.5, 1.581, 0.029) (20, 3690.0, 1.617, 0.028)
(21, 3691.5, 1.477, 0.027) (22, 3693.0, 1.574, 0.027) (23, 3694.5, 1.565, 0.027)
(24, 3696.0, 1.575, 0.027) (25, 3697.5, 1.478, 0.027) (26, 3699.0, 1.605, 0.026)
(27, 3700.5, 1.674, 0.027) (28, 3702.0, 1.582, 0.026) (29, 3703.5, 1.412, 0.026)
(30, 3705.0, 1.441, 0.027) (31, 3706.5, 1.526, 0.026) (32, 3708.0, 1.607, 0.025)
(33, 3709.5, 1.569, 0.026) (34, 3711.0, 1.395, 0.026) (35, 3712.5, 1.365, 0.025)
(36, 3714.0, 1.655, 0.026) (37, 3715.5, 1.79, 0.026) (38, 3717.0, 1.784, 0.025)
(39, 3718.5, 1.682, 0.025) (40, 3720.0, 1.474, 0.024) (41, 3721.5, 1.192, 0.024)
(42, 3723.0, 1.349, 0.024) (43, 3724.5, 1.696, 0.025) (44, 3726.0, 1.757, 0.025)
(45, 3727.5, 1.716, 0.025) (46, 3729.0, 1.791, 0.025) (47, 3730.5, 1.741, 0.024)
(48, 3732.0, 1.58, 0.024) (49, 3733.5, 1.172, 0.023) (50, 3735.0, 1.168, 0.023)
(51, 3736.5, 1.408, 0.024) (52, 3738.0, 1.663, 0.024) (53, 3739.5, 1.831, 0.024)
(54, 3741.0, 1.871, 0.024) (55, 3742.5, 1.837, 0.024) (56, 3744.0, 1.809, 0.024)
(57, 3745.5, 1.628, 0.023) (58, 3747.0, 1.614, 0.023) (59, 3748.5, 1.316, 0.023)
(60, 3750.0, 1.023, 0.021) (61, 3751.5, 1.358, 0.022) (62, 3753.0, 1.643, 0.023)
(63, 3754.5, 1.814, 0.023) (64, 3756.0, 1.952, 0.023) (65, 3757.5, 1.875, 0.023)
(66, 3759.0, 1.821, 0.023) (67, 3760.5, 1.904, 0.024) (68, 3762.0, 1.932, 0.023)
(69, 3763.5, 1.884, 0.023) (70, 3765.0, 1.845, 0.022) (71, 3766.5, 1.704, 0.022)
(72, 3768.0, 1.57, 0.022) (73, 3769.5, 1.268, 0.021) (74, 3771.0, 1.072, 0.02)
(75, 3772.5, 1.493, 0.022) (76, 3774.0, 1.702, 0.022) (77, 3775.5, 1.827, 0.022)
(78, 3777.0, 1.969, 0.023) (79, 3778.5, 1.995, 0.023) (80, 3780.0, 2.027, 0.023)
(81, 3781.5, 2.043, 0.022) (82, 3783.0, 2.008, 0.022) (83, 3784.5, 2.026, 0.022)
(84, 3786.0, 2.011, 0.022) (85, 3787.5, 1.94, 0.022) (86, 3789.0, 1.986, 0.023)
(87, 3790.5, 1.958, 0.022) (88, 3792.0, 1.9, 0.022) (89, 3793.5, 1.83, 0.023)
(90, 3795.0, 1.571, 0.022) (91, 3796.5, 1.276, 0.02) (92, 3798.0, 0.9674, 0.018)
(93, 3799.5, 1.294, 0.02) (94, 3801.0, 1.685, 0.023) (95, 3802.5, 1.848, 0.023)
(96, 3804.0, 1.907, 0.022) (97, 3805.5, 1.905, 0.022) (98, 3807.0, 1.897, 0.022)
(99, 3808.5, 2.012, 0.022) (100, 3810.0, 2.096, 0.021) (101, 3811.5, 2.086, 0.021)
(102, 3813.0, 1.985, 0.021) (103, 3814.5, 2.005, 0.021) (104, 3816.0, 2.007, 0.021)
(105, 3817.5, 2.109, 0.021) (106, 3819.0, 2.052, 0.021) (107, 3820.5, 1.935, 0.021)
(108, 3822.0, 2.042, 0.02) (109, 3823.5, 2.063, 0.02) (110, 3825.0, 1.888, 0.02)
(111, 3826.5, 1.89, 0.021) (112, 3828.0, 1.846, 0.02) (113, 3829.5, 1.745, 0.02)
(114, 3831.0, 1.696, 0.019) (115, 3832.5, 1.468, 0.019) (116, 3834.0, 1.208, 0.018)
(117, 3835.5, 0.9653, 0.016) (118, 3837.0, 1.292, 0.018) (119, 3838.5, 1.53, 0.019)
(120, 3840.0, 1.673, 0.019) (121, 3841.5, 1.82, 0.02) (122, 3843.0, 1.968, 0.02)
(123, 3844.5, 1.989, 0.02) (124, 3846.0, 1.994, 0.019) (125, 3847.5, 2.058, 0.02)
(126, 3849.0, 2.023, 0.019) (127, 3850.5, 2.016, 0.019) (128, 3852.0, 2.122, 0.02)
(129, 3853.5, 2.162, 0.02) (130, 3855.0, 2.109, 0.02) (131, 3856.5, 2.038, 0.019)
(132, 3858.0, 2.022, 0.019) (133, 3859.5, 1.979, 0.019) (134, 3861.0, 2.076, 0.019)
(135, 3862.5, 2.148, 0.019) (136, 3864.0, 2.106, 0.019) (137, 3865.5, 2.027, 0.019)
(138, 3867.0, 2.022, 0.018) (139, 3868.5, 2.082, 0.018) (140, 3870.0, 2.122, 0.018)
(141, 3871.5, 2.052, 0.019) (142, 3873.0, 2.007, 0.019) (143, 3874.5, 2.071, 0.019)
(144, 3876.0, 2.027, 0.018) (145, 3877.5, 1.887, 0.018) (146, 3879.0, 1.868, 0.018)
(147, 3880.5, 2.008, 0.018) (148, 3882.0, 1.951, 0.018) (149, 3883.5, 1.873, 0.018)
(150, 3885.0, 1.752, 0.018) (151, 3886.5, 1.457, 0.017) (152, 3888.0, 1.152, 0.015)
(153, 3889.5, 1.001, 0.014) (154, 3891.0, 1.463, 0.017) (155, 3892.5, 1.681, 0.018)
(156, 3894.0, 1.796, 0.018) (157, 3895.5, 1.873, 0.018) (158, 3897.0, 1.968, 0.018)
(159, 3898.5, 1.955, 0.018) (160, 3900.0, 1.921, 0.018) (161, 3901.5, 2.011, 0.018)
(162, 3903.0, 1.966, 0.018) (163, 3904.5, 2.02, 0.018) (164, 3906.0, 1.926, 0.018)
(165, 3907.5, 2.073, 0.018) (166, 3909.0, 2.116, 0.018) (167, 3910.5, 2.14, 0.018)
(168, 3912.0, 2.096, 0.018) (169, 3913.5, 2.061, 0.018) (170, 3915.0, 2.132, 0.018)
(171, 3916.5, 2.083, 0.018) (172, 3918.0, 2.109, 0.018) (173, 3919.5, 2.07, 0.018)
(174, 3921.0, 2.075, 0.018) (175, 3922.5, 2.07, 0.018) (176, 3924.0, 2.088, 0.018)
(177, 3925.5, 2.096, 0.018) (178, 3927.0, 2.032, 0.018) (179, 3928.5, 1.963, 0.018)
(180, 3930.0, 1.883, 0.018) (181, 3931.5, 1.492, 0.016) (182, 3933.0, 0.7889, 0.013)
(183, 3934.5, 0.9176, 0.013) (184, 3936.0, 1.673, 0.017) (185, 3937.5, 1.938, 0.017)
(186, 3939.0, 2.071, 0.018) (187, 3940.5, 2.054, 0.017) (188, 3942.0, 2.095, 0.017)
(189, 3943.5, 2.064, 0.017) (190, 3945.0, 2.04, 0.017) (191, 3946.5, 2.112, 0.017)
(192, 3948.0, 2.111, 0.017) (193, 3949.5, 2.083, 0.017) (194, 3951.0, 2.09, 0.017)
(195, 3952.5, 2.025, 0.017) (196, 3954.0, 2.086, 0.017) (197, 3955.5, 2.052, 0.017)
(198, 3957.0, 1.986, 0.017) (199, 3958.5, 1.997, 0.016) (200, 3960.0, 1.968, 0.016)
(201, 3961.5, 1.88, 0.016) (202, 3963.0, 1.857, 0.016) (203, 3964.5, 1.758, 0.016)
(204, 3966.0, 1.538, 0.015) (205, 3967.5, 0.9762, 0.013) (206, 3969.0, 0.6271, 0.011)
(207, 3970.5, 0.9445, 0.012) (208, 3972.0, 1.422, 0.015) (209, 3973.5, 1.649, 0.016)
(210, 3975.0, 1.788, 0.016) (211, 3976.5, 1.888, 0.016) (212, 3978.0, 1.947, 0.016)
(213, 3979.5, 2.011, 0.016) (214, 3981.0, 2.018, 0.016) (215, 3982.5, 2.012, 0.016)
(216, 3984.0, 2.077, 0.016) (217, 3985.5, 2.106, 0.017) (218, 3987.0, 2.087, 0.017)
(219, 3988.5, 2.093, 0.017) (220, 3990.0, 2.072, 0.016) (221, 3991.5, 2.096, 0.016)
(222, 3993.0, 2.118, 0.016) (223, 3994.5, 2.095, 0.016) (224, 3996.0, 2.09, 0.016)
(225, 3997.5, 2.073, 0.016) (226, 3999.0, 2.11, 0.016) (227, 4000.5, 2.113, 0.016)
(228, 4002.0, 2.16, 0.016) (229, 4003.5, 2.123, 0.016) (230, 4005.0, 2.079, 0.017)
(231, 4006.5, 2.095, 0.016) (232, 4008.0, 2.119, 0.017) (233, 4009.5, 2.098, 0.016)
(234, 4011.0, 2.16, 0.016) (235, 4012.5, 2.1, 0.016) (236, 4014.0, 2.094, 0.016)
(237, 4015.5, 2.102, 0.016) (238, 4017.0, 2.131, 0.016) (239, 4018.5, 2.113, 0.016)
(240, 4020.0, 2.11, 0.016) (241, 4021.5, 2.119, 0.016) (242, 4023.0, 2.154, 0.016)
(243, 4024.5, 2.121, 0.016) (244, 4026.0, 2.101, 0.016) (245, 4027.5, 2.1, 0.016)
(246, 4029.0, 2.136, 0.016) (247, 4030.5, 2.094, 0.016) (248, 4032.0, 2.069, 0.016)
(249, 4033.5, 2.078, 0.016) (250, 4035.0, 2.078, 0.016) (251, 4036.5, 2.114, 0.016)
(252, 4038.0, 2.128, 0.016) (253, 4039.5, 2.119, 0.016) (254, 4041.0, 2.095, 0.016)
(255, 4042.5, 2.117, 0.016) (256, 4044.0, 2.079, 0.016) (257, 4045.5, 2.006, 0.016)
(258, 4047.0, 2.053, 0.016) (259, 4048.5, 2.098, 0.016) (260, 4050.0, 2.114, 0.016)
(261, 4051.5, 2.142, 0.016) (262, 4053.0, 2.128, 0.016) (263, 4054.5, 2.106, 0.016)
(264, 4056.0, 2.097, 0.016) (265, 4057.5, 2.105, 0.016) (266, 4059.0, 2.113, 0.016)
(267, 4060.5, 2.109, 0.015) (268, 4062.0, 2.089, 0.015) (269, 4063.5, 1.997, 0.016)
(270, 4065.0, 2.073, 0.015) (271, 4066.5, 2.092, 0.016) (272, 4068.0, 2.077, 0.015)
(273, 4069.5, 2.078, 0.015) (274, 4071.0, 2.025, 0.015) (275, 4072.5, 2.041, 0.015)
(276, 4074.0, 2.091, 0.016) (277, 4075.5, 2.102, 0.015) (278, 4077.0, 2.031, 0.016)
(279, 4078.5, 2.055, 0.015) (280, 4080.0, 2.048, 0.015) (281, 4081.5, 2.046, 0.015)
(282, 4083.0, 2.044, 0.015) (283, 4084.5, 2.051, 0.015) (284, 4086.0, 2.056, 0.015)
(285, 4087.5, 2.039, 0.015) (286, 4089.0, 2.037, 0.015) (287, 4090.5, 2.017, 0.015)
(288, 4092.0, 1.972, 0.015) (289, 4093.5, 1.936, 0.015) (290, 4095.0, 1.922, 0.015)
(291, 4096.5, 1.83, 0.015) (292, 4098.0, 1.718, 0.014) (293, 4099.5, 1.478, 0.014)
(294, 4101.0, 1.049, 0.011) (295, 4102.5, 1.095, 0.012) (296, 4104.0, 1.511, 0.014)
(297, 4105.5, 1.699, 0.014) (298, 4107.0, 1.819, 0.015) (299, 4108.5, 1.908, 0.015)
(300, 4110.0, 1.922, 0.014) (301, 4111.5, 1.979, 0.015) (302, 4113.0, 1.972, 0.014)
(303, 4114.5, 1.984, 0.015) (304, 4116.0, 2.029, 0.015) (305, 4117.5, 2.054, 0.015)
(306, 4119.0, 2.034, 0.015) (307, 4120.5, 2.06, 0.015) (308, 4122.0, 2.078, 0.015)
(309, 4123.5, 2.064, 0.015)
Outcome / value 1.2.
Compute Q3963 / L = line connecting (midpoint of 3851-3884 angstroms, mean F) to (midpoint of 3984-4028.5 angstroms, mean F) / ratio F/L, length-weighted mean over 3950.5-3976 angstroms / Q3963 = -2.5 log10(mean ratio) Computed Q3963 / 0.23 mag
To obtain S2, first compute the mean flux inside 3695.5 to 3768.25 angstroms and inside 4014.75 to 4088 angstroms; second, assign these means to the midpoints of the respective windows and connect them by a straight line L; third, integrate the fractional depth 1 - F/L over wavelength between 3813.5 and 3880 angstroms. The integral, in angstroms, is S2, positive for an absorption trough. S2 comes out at -4.8 angstroms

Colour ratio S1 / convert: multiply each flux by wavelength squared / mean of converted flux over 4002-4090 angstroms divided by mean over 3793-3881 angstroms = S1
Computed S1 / 1.2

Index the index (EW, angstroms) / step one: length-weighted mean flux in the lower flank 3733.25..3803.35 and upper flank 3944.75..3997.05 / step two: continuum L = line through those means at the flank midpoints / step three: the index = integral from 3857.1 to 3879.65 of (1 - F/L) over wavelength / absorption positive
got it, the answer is -3.2 angstroms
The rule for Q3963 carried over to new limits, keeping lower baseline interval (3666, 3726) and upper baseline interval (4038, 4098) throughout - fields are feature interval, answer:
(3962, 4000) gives 0.070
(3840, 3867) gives -0.145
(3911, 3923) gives -0.128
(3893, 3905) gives -0.057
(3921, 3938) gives 0.083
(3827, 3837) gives 0.176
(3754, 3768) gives -0.119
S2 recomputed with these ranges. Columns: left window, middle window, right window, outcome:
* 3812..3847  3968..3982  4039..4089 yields 2.7 angstroms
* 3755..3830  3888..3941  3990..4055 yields 3.1 angstroms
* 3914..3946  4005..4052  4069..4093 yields -2.6 angstroms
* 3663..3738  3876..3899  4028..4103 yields 0.9 angstroms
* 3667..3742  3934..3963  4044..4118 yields -2.2 angstroms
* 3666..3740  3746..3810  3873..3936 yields -2.3 angstroms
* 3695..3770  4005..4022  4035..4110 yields -1.8 angstroms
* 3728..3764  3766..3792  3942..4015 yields -1.7 angstroms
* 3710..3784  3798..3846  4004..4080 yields -0.8 angstroms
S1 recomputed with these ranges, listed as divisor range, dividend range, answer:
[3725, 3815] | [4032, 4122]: 1.34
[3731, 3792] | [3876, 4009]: 1.21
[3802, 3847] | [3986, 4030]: 1.26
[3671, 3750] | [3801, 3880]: 1.31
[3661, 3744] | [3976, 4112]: 1.52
